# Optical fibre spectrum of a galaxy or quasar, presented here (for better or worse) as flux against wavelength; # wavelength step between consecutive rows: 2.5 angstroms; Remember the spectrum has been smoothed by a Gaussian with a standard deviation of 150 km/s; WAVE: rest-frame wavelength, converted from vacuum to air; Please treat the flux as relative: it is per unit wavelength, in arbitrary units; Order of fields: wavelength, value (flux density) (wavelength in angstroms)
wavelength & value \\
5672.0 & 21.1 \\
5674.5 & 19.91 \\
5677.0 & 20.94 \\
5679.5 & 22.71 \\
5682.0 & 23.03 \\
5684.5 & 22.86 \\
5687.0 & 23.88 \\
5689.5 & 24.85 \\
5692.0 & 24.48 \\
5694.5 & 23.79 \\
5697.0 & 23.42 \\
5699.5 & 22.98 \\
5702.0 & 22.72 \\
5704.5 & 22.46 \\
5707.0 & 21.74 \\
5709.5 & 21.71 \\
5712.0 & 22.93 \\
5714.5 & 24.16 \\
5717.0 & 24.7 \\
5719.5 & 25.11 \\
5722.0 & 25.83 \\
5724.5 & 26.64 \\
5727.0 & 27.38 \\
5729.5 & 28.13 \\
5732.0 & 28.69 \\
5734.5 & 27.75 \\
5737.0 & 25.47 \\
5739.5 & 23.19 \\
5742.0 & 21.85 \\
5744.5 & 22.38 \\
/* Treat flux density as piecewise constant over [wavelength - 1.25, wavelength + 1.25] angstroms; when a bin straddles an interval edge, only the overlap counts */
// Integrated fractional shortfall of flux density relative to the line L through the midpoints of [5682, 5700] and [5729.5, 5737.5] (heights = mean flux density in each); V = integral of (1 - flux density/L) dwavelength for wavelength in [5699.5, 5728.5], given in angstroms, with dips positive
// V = 2.0 angstroms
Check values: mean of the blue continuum 23.7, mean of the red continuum 27.6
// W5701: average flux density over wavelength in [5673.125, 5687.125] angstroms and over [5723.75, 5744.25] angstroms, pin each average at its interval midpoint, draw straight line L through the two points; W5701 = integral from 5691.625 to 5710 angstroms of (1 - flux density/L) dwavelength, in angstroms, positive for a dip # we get 0.5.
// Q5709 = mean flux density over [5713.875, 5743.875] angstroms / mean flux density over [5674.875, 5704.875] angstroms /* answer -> 1.11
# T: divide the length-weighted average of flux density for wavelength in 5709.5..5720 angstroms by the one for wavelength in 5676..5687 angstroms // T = 1.1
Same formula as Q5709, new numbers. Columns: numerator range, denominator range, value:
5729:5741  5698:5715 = 1.17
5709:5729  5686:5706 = 1.06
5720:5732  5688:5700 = 1.13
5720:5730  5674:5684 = 1.22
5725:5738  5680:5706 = 1.17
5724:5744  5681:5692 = 1.09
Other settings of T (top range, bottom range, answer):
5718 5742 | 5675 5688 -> 1.16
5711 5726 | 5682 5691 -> 1.05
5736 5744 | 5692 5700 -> 0.99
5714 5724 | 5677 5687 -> 1.10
